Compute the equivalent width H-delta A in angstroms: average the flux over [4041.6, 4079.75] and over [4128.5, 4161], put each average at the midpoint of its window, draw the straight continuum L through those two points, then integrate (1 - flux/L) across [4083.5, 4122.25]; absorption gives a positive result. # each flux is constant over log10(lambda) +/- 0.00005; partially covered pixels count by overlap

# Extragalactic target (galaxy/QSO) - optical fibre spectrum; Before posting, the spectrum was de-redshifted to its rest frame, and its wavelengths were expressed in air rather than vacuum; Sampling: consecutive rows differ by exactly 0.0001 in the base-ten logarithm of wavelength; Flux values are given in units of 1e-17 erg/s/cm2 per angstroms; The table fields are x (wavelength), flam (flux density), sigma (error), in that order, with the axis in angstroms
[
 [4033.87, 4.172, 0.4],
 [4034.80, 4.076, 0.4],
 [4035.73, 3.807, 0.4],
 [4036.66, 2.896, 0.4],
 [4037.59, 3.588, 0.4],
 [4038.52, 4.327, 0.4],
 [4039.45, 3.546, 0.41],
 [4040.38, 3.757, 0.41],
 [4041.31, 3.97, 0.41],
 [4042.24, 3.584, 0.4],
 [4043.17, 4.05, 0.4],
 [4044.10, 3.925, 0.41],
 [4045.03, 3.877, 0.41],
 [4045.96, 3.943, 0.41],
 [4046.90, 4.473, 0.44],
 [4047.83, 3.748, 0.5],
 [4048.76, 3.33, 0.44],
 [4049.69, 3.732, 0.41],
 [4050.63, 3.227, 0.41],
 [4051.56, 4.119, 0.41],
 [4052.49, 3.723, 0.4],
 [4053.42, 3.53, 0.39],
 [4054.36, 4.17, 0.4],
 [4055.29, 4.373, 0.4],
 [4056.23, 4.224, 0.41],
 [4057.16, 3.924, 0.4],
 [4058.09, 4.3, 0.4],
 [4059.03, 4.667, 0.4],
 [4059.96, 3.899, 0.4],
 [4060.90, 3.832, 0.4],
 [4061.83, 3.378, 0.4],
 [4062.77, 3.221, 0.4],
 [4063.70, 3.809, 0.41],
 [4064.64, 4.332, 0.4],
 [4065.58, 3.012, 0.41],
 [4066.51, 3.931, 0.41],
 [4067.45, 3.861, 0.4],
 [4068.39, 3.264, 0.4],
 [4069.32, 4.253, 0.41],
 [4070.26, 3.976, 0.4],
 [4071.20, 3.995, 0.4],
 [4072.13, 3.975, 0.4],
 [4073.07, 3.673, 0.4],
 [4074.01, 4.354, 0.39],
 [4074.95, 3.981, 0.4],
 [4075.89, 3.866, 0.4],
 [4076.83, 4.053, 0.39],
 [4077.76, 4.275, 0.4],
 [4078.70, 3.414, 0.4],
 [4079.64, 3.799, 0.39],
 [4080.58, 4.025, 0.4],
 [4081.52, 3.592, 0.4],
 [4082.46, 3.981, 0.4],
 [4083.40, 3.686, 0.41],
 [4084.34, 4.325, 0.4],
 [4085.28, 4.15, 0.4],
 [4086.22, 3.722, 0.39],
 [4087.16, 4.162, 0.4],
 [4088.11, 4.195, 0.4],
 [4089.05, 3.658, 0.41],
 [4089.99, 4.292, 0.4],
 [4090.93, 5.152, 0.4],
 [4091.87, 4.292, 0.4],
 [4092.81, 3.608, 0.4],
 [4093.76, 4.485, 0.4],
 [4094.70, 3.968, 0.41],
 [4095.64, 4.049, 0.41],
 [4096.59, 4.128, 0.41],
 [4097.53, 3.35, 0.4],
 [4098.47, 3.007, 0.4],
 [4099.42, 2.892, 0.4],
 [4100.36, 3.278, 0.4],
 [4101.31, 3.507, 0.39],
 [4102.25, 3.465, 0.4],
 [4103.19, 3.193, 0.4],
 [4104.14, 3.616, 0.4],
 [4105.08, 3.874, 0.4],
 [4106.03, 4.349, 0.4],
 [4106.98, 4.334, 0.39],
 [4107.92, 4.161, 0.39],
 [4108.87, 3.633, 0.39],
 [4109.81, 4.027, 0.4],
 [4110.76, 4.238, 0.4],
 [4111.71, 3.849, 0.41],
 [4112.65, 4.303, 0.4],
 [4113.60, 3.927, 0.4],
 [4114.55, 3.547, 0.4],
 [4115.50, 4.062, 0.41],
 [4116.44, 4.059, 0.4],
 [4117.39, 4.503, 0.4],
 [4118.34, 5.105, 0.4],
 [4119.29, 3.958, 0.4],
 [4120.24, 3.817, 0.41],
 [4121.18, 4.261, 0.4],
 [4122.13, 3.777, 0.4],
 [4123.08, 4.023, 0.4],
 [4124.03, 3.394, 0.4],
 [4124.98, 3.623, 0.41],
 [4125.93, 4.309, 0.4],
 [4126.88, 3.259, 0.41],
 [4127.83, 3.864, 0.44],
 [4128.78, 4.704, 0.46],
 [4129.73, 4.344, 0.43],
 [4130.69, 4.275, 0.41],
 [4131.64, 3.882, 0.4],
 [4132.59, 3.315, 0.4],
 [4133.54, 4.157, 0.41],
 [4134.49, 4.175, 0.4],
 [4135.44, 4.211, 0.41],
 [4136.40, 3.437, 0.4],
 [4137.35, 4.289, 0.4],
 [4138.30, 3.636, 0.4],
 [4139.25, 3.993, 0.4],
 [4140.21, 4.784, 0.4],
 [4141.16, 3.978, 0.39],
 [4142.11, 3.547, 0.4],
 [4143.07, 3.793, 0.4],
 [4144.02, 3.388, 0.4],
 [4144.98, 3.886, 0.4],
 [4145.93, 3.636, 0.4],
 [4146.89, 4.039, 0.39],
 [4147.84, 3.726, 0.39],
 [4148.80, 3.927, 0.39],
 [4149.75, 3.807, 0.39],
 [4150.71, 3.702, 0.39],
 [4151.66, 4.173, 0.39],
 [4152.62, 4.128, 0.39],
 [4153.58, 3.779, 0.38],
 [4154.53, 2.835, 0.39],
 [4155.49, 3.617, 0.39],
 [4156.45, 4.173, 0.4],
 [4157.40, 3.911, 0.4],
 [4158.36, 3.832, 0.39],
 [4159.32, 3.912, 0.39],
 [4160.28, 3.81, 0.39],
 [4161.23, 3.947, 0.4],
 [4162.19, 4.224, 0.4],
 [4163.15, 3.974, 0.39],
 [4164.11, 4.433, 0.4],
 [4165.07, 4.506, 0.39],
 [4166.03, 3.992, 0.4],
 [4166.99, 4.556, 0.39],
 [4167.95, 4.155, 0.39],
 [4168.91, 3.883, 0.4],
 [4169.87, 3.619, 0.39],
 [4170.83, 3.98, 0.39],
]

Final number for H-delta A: -0.66 angstroms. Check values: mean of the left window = 3.88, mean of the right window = 3.9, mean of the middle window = 3.96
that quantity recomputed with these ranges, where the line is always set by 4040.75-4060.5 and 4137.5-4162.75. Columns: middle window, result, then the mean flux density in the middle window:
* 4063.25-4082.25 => 0.2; 3.87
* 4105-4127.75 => -0.8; 4.02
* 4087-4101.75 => 0.1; 3.87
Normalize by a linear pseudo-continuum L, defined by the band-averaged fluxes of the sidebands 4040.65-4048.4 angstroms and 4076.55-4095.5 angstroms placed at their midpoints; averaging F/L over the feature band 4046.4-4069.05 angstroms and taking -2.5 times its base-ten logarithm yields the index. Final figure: 0.04 mag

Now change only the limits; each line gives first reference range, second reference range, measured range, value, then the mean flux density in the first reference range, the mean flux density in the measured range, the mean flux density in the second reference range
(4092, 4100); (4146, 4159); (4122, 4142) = -0.054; 3.71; 3.97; 3.81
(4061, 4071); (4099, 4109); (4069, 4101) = -0.066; 3.72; 3.92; 3.67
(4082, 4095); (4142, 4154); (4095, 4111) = 0.095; 4.12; 3.71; 3.82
